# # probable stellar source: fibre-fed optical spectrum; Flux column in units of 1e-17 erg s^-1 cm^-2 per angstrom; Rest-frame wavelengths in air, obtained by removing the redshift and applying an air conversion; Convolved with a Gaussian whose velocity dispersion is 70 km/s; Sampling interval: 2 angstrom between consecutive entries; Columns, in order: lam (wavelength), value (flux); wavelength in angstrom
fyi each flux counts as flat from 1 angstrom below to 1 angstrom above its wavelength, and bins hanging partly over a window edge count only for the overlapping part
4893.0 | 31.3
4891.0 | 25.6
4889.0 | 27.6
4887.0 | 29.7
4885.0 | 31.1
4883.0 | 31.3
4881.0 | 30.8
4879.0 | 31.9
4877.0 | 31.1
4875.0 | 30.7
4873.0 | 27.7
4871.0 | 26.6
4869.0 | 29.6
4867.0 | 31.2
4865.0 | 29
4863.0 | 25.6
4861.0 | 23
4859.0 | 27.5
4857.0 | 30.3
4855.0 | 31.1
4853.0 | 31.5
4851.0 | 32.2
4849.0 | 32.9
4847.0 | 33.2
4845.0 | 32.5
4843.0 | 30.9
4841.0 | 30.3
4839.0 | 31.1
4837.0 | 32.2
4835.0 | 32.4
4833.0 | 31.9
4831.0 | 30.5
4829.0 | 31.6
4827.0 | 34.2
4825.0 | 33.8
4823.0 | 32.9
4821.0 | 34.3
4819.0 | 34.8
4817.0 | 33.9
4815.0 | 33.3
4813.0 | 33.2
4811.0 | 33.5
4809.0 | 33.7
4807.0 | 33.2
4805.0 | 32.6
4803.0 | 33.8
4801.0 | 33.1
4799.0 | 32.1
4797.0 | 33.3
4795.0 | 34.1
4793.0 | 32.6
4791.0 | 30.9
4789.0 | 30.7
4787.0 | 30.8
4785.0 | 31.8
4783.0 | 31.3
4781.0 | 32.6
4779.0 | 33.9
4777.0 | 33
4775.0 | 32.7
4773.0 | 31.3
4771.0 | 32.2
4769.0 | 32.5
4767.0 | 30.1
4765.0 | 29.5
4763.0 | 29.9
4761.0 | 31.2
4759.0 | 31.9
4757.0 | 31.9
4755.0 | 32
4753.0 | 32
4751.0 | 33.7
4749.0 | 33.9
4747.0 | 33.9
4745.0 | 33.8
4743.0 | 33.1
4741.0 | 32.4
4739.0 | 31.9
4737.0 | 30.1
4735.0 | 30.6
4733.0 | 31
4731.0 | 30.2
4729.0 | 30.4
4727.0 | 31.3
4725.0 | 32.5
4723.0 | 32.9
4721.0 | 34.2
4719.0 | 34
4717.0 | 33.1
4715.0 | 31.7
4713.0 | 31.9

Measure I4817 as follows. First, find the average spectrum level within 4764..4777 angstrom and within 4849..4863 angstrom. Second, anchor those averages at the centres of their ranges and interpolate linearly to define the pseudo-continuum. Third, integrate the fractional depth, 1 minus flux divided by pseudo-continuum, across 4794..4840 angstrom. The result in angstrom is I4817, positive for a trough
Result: -4.2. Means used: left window 31.5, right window 29.3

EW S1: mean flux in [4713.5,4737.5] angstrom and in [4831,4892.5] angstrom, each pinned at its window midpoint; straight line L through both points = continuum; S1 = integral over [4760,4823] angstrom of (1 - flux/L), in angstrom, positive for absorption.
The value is -2.9 angstrom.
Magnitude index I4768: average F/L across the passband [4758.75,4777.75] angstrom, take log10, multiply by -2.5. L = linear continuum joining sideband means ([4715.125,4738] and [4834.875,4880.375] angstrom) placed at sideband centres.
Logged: 0.00 mag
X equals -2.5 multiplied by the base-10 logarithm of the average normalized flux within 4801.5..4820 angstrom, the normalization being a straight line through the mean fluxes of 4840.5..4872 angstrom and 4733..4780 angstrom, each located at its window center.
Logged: -0.09 mag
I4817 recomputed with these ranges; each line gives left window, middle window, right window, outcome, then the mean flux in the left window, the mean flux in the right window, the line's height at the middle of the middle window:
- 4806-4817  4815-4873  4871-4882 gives 1.3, 33.4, 30.1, 31.8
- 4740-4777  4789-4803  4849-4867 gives -0.7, 32.1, 29.1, 31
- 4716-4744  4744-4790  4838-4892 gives -0.9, 32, 29.9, 31.4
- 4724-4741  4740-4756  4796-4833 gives -0.8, 31.1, 33.2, 31.5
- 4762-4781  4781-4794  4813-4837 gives 0.3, 31.7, 33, 32.1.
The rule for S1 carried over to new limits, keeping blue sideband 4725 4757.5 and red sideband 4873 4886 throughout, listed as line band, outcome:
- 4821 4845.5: -0.7 angstrom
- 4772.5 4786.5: -0.3 angstrom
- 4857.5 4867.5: 1.2 angstrom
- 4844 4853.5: -0.4 angstrom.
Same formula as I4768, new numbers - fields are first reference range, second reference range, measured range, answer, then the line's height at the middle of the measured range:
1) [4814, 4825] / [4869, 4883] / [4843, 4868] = 0.05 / 31.3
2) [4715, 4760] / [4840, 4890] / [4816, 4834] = -0.08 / 30.7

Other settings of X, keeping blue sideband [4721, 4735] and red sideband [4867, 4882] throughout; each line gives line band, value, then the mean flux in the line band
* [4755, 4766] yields 0.01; 31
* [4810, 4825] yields -0.11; 33.7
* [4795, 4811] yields -0.09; 33.2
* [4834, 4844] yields -0.04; 31.4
